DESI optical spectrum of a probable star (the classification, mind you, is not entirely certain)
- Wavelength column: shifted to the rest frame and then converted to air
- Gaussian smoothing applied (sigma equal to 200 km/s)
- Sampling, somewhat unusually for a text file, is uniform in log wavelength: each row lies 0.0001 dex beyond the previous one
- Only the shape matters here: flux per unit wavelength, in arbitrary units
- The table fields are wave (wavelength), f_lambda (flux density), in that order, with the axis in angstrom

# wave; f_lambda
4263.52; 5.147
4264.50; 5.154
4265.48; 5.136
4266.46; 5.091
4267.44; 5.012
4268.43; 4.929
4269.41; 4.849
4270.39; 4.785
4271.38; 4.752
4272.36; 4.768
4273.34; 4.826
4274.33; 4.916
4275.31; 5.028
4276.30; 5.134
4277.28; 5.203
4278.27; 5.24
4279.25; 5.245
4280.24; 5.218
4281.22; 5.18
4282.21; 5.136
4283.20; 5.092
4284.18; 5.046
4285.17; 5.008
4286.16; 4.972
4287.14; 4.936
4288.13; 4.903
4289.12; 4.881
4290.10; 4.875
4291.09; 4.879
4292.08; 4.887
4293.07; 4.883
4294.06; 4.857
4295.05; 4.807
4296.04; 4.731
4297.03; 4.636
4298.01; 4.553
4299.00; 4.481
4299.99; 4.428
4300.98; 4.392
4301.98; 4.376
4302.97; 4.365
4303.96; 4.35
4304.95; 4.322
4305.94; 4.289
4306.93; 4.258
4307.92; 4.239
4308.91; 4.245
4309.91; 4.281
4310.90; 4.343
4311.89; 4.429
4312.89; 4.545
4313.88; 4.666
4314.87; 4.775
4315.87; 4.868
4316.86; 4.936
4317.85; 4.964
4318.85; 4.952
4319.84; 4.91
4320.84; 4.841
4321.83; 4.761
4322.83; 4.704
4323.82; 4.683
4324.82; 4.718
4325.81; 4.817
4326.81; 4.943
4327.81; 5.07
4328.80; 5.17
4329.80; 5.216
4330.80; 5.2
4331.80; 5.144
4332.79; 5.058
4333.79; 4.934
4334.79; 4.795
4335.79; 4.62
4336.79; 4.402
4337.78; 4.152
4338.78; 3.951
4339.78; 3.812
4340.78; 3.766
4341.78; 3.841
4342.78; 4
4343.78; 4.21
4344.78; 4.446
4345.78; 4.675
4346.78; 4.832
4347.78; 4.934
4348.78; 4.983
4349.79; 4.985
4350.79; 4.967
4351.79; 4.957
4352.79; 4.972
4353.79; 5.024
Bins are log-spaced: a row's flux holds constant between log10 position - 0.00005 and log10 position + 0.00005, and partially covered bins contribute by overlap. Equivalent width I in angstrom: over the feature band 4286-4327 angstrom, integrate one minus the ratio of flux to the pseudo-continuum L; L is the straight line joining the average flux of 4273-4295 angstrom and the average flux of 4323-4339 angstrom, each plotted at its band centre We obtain 2.20 angstrom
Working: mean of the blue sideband 5.01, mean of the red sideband 4.82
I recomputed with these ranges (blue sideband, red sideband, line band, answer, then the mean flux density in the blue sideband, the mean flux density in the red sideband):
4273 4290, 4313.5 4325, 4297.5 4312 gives 1.64 angstrom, 5.05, 4.82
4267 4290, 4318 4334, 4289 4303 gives 0.86 angstrom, 5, 4.94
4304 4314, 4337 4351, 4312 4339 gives -2.74 angstrom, 4.35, 4.39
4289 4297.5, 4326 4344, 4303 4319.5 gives 0.66 angstrom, 4.82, 4.58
